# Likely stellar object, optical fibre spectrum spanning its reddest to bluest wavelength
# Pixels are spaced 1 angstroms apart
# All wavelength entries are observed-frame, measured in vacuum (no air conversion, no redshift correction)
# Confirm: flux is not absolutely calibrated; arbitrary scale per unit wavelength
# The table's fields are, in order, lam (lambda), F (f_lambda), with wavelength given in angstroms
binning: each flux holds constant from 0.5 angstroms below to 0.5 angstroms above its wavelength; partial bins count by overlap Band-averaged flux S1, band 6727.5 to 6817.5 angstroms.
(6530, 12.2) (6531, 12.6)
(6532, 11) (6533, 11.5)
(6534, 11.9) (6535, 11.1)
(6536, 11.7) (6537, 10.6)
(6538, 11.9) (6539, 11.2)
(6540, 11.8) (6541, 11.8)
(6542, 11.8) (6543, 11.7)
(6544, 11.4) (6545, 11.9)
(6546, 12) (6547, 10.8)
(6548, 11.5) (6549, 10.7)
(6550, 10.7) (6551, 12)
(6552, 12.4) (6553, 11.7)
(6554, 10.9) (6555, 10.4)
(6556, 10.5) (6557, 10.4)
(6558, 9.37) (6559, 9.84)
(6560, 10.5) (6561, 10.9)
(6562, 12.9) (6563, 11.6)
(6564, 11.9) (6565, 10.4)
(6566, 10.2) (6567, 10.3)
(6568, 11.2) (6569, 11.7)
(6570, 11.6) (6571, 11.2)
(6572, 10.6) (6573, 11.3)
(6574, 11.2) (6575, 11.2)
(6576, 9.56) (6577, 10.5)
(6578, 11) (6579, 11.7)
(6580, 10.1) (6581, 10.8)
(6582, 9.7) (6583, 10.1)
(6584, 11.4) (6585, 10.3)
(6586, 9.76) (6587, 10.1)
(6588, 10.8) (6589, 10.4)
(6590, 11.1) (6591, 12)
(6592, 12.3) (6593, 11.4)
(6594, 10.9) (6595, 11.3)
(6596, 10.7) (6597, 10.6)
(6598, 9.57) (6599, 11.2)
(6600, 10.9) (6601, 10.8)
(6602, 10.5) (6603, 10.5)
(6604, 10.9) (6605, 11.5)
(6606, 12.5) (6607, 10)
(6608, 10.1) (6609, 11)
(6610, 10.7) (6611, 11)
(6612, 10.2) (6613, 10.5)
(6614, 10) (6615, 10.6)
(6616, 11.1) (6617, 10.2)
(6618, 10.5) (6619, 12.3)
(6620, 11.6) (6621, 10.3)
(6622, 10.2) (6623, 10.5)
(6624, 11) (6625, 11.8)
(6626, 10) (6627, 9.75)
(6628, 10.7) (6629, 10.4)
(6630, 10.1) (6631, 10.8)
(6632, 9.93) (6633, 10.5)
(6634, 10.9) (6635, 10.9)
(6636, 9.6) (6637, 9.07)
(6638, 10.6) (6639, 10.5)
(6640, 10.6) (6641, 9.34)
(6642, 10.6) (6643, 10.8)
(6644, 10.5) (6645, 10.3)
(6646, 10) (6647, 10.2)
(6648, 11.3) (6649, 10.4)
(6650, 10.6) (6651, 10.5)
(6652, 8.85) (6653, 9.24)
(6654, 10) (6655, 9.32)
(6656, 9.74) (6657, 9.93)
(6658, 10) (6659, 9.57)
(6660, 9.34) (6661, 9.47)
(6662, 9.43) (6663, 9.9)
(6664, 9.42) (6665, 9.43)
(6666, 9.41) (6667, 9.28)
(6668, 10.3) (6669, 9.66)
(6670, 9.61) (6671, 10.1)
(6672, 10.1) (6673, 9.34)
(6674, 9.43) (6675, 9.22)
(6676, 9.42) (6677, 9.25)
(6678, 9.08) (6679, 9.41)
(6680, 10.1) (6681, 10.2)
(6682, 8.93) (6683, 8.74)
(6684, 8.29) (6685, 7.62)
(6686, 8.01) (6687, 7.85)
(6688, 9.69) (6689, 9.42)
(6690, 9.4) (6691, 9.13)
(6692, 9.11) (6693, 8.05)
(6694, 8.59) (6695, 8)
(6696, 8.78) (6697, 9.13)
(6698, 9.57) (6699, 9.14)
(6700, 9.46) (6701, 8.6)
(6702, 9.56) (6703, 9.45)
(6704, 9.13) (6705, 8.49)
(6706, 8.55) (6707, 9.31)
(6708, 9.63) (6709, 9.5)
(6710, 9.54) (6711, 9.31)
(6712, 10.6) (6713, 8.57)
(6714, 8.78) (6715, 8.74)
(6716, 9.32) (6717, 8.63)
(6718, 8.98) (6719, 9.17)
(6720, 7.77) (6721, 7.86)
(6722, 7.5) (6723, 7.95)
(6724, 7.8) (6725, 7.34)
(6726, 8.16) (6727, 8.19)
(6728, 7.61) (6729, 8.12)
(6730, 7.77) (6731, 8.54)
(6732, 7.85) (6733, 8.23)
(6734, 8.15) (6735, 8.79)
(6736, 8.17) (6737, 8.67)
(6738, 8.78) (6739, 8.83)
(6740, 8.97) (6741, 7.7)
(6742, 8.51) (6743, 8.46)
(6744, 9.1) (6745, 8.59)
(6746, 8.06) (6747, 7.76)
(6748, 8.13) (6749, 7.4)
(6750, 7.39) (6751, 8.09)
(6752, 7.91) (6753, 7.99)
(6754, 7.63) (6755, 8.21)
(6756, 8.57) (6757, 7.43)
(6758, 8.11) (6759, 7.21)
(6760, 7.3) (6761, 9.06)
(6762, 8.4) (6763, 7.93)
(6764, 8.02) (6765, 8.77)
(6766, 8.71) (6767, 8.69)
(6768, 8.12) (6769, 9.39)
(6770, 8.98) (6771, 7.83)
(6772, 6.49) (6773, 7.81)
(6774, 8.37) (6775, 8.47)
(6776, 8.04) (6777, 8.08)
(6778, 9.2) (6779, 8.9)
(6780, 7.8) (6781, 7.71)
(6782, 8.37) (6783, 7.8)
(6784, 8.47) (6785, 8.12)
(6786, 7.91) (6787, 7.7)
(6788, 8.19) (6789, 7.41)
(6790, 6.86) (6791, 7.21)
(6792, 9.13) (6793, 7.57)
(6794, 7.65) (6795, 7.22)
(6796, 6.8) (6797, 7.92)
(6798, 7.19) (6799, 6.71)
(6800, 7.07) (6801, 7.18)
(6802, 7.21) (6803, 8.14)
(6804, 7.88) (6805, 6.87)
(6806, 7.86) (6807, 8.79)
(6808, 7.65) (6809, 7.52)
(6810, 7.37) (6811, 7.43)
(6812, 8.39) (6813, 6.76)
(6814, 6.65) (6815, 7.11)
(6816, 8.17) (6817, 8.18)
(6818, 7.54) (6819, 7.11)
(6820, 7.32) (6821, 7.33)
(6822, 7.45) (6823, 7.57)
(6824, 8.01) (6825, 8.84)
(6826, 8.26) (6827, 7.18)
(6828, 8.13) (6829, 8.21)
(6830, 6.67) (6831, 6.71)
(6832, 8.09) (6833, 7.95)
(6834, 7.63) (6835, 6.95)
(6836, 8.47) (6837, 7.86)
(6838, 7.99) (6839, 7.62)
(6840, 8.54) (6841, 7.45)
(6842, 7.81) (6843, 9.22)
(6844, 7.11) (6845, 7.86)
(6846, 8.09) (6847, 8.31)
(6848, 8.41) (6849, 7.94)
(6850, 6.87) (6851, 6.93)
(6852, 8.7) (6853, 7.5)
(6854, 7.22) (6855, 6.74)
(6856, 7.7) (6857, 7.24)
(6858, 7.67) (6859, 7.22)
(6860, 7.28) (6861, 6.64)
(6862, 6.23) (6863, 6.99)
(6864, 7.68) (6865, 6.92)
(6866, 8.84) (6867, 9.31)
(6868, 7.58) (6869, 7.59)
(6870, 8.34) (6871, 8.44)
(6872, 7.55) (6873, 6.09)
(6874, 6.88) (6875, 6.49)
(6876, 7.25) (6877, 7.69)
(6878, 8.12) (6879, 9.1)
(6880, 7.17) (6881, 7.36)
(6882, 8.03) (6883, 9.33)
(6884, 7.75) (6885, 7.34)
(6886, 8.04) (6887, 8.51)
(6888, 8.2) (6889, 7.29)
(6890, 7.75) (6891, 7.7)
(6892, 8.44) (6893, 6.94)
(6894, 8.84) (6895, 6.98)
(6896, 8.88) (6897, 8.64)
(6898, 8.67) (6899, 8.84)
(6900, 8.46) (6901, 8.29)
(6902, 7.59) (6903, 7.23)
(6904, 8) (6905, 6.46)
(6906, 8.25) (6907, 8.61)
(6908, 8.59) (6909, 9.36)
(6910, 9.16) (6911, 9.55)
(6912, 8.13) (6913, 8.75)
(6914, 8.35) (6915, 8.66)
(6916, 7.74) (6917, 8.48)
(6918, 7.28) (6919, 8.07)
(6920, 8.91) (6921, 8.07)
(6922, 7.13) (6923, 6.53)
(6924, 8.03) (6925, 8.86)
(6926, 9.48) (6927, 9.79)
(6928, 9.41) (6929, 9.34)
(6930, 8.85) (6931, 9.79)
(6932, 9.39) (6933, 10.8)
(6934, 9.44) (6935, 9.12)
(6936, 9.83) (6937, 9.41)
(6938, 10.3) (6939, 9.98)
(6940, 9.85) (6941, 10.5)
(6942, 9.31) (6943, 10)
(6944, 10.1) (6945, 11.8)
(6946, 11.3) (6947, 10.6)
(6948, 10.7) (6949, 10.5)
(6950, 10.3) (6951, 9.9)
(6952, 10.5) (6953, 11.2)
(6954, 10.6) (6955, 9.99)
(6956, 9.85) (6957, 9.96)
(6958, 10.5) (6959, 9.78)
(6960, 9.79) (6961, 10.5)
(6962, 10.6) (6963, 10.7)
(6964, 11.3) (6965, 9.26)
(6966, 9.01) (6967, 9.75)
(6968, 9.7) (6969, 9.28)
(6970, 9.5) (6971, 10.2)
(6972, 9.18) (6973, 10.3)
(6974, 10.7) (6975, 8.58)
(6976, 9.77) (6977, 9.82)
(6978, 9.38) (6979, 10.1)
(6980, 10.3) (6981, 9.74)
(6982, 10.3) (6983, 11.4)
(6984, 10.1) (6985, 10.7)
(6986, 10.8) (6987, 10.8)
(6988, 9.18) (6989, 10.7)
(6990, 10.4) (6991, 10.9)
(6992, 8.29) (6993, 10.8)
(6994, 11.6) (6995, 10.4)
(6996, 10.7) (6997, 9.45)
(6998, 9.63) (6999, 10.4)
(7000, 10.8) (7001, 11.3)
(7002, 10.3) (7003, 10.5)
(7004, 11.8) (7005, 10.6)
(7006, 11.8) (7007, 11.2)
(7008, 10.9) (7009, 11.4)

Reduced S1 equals 7.97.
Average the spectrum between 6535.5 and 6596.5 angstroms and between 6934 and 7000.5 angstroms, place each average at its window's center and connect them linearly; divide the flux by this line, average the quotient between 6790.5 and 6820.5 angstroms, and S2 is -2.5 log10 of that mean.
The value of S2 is 0.36 mag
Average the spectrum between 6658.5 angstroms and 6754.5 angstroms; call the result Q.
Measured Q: 8.8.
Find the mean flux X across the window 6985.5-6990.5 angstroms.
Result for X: 10.4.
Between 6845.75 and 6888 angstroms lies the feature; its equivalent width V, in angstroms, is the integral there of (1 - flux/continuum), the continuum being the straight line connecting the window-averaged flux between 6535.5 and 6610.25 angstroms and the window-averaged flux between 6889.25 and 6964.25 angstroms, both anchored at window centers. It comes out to 8.17 angstroms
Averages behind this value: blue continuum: 11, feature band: 7.65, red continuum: 9.18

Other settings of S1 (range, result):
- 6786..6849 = 7.67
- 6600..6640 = 10.6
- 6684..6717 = 8.98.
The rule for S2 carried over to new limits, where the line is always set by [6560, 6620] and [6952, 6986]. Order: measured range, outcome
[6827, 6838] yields 0.328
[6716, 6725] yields 0.276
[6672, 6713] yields 0.171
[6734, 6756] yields 0.267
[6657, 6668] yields 0.122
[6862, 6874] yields 0.320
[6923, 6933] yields 0.112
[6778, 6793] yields 0.291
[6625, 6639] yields 0.048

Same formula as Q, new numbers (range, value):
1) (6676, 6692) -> 9.02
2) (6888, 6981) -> 9.25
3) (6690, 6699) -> 8.85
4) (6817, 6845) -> 7.75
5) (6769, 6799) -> 7.91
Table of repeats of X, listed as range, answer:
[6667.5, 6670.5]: 9.86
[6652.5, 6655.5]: 9.52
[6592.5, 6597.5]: 11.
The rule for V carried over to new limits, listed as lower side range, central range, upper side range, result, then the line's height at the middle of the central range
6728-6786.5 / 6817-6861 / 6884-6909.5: 2.4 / 8.12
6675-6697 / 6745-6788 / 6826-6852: 1.1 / 8.32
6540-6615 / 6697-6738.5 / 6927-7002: 7.7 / 10.6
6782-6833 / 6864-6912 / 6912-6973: 4.3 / 8.8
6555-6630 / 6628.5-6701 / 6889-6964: 5.7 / 10.4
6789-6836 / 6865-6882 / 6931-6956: 2.1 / 8.79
